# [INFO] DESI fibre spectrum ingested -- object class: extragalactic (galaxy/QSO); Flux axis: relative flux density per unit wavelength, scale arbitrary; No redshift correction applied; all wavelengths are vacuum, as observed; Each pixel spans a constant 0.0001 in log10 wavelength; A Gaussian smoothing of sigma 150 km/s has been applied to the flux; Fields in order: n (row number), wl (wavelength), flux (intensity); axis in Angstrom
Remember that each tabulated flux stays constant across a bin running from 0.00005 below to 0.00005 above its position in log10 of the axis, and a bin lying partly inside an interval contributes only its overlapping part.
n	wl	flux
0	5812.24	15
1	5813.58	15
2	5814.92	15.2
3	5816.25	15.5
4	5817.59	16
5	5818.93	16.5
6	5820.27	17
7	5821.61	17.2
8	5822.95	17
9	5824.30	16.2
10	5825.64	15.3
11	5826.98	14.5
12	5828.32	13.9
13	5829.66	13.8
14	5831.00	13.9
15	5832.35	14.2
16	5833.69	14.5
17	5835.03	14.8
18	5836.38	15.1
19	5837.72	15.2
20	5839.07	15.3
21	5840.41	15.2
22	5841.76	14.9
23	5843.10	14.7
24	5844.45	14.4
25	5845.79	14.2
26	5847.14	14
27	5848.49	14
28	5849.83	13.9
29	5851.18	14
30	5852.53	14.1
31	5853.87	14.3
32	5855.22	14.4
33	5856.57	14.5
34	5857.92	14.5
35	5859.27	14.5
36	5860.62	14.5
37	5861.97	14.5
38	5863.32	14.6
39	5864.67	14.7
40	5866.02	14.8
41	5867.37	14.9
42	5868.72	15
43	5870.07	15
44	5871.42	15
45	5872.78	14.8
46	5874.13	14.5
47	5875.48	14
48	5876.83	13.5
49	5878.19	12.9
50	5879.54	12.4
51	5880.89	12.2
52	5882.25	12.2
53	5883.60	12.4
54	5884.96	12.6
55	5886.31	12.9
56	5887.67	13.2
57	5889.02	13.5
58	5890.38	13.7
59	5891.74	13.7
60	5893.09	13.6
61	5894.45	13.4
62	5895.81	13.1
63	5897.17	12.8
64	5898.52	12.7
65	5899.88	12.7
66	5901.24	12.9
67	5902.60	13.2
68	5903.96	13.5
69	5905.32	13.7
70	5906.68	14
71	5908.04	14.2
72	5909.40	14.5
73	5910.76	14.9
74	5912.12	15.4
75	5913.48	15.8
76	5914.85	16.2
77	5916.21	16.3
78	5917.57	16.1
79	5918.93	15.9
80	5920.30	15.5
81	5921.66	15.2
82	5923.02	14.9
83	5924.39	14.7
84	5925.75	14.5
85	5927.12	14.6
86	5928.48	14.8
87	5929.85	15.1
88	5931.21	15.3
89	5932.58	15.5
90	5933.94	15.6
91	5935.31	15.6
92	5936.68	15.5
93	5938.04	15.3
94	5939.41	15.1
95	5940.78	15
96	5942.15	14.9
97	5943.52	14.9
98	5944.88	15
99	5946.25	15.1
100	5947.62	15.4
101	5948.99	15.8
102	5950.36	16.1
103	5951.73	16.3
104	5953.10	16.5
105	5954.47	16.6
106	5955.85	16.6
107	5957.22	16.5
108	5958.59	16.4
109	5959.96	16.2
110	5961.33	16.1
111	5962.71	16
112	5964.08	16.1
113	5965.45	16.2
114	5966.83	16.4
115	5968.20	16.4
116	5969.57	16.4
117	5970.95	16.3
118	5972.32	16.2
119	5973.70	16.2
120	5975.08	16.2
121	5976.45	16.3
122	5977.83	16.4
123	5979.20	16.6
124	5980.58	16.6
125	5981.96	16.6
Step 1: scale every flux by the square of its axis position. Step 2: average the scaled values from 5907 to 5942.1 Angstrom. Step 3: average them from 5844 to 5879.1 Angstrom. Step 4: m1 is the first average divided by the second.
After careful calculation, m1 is 1.08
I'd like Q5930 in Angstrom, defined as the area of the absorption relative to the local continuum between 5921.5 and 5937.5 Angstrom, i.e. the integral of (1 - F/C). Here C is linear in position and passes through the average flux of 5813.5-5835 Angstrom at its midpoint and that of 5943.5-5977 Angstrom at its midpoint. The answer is 0.8 Angstrom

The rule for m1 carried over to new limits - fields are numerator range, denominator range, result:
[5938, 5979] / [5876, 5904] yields 1.26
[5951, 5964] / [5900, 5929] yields 1.12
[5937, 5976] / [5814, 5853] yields 1.11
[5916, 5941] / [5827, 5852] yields 1.09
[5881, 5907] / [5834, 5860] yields 0.92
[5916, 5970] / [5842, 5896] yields 1.15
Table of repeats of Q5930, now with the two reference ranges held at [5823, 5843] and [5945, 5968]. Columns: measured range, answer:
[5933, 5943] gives 0.4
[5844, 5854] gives 0.6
